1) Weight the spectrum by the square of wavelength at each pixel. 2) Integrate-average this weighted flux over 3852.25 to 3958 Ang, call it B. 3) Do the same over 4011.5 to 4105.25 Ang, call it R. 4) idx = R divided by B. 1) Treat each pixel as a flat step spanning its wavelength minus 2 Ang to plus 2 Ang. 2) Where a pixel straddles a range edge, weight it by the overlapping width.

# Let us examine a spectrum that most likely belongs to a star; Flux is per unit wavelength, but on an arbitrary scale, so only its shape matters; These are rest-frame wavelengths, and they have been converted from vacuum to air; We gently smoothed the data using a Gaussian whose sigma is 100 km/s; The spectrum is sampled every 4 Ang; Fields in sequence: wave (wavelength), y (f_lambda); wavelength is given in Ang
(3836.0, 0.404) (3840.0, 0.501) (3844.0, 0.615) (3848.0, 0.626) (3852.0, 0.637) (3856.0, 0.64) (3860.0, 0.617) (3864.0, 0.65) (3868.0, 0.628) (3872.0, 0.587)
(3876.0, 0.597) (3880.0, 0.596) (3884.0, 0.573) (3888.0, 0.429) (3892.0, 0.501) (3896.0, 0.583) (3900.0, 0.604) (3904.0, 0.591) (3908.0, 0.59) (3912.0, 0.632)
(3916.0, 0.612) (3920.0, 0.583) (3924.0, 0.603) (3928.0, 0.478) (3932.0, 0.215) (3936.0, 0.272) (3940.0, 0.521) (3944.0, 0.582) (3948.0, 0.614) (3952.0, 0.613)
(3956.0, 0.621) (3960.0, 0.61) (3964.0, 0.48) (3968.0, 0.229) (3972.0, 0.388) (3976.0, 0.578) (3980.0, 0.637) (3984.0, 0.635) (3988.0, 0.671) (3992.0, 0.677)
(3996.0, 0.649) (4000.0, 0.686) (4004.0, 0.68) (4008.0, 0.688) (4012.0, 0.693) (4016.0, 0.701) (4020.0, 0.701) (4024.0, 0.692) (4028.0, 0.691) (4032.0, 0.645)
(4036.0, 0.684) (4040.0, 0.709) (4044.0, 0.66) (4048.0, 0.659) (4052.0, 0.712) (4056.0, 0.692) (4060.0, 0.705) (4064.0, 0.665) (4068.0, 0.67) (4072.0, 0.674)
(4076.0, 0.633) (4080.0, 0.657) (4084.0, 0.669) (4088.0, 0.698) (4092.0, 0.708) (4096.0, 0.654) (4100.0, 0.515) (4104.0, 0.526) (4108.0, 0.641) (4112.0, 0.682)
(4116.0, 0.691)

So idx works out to 1.29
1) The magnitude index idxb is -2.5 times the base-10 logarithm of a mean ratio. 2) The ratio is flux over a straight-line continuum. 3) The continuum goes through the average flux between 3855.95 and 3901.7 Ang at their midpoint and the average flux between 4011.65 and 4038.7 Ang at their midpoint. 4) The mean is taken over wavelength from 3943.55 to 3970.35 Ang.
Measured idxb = 0.20 mag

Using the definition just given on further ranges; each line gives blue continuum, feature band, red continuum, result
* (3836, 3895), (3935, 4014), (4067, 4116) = 0.058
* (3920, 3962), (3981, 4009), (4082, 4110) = -0.199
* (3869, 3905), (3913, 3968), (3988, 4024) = 0.197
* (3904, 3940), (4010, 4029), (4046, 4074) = -0.108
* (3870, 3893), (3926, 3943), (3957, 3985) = 0.338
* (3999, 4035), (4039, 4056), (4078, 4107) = -0.032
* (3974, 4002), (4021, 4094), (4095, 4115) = -0.095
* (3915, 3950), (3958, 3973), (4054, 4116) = 0.224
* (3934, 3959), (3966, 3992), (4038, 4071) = 0.099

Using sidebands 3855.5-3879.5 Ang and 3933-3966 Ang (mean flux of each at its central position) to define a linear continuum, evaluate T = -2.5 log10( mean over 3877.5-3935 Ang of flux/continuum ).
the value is 0.08 mag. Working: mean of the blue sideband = 0.617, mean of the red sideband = 0.529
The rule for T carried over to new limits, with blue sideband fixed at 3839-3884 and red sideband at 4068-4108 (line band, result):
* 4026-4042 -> -0.08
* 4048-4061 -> -0.10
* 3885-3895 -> 0.25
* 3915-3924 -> 0.04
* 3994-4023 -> -0.09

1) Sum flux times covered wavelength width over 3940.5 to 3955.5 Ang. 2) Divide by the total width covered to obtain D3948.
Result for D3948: 0.597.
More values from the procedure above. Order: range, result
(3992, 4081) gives 0.68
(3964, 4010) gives 0.588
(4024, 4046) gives 0.679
